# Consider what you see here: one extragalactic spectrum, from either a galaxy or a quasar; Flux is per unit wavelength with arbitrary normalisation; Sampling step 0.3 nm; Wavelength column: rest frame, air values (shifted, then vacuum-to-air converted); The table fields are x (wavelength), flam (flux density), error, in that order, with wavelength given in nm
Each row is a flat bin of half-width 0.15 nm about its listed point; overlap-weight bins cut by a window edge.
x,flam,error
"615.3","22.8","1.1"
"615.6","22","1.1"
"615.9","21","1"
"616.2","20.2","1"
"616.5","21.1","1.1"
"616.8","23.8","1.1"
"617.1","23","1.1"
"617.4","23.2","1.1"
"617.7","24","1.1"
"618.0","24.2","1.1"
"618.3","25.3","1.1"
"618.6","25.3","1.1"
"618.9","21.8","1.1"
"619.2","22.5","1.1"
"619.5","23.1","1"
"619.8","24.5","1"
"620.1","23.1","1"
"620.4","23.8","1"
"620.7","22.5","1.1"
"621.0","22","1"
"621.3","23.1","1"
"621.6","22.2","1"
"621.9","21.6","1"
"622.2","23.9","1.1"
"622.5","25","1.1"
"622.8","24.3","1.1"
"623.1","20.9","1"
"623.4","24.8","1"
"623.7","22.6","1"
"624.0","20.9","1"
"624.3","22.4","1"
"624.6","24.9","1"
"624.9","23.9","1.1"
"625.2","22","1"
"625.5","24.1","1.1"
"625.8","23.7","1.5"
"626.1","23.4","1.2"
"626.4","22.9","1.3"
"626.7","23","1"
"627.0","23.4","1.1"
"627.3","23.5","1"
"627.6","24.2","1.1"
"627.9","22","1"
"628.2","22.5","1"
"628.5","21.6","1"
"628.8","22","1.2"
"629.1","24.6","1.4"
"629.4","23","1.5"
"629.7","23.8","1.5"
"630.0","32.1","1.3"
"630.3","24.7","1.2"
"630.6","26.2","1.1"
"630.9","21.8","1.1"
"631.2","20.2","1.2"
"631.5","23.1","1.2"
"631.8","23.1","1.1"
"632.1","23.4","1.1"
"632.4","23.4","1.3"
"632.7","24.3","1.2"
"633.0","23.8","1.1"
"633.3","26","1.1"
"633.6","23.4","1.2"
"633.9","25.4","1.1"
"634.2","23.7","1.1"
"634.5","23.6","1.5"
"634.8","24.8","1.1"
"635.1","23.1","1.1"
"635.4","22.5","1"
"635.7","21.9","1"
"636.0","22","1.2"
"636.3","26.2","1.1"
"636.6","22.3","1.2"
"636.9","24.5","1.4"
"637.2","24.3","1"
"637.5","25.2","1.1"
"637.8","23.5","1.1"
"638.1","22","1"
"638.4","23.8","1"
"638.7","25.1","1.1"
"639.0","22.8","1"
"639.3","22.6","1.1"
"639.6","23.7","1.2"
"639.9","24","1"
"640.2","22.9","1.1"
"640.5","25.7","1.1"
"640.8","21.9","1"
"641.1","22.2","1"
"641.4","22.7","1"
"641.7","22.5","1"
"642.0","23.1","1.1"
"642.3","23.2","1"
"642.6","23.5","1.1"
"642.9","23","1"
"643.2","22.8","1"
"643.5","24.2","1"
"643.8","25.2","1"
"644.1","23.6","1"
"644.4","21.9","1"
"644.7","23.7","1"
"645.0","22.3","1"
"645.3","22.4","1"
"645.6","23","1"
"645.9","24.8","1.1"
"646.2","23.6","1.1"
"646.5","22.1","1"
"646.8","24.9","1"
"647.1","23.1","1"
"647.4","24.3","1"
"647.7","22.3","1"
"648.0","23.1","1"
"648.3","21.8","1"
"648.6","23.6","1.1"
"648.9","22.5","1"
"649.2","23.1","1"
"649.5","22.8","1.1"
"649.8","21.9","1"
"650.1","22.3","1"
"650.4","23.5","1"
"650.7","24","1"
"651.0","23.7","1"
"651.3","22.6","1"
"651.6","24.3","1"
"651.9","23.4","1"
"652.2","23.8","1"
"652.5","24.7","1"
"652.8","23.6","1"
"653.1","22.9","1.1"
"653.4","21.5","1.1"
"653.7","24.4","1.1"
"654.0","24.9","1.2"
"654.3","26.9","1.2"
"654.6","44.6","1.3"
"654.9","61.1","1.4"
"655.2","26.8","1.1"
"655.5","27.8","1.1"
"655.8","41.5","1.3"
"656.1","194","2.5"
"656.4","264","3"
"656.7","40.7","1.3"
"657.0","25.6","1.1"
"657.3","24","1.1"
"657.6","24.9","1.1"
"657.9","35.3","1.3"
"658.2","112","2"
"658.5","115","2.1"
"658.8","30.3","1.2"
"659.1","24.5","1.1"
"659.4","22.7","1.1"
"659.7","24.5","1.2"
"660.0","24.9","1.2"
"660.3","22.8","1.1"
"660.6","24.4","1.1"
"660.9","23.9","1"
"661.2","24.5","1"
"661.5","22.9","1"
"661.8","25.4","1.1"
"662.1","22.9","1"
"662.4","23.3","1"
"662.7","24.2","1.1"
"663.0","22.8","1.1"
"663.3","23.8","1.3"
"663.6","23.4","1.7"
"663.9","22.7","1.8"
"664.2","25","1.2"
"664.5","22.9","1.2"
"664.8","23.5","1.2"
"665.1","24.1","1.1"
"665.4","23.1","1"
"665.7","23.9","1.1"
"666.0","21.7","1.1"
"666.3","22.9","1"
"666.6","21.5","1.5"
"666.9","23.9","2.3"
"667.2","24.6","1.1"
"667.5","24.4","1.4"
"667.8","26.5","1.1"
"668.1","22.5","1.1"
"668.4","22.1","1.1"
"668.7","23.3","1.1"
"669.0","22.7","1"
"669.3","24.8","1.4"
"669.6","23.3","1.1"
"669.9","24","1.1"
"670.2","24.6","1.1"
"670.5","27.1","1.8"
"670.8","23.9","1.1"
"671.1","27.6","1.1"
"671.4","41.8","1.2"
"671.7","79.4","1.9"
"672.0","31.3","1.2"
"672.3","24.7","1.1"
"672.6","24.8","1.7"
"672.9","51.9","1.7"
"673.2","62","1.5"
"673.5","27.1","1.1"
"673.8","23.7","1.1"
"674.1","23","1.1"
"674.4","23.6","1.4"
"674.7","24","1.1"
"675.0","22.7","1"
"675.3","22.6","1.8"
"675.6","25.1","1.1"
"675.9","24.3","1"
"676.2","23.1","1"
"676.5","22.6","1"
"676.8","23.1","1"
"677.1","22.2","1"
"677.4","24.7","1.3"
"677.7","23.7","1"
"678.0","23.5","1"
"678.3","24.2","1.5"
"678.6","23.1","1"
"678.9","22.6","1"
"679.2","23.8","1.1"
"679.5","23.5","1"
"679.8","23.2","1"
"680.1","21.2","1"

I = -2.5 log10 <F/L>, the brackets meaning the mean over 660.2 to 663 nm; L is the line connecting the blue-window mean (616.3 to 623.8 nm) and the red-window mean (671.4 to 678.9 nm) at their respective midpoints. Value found 0.17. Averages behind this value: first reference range 23.2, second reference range 29.3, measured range 23.8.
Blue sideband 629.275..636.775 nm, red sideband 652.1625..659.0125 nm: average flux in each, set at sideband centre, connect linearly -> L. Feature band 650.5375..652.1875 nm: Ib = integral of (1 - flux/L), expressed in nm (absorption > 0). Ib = 0.858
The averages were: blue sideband 23.9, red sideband 55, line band 23.6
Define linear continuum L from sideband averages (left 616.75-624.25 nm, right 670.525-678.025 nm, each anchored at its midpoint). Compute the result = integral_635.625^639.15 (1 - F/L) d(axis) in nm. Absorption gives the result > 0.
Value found 0.23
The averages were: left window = 23.2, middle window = 23.7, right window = 29.9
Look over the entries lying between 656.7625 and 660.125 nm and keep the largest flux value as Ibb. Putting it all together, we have 115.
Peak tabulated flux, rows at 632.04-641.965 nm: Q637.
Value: 26.2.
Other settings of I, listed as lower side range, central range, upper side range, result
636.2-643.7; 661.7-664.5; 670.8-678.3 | 0.174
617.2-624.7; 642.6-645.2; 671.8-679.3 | 0.069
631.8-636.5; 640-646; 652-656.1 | 0.252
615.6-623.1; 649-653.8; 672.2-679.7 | 0.075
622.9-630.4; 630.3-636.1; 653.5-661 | 0.250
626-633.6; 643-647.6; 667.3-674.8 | 0.117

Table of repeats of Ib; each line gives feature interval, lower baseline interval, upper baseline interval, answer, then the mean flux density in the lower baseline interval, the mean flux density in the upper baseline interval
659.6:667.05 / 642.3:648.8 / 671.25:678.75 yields 0.98 nm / 23.3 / 29.7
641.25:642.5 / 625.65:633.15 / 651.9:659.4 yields 0.48 nm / 23.6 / 52.3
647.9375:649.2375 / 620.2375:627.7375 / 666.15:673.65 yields 0.20 nm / 23.2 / 30.1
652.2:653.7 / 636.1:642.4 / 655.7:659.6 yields 0.92 nm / 23.5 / 73.2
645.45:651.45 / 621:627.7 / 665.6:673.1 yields 0.68 nm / 23.2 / 28.6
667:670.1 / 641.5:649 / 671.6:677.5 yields 0.51 nm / 23.2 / 29.9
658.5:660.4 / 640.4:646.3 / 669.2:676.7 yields -0.37 nm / 23.2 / 30.1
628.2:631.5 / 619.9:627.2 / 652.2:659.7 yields 0.56 nm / 23.1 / 52.3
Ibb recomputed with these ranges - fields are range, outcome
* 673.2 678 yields 62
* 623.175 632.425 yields 32.1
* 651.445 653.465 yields 24.7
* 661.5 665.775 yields 25.4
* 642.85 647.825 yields 25.2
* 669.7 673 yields 79.4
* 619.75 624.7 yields 25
